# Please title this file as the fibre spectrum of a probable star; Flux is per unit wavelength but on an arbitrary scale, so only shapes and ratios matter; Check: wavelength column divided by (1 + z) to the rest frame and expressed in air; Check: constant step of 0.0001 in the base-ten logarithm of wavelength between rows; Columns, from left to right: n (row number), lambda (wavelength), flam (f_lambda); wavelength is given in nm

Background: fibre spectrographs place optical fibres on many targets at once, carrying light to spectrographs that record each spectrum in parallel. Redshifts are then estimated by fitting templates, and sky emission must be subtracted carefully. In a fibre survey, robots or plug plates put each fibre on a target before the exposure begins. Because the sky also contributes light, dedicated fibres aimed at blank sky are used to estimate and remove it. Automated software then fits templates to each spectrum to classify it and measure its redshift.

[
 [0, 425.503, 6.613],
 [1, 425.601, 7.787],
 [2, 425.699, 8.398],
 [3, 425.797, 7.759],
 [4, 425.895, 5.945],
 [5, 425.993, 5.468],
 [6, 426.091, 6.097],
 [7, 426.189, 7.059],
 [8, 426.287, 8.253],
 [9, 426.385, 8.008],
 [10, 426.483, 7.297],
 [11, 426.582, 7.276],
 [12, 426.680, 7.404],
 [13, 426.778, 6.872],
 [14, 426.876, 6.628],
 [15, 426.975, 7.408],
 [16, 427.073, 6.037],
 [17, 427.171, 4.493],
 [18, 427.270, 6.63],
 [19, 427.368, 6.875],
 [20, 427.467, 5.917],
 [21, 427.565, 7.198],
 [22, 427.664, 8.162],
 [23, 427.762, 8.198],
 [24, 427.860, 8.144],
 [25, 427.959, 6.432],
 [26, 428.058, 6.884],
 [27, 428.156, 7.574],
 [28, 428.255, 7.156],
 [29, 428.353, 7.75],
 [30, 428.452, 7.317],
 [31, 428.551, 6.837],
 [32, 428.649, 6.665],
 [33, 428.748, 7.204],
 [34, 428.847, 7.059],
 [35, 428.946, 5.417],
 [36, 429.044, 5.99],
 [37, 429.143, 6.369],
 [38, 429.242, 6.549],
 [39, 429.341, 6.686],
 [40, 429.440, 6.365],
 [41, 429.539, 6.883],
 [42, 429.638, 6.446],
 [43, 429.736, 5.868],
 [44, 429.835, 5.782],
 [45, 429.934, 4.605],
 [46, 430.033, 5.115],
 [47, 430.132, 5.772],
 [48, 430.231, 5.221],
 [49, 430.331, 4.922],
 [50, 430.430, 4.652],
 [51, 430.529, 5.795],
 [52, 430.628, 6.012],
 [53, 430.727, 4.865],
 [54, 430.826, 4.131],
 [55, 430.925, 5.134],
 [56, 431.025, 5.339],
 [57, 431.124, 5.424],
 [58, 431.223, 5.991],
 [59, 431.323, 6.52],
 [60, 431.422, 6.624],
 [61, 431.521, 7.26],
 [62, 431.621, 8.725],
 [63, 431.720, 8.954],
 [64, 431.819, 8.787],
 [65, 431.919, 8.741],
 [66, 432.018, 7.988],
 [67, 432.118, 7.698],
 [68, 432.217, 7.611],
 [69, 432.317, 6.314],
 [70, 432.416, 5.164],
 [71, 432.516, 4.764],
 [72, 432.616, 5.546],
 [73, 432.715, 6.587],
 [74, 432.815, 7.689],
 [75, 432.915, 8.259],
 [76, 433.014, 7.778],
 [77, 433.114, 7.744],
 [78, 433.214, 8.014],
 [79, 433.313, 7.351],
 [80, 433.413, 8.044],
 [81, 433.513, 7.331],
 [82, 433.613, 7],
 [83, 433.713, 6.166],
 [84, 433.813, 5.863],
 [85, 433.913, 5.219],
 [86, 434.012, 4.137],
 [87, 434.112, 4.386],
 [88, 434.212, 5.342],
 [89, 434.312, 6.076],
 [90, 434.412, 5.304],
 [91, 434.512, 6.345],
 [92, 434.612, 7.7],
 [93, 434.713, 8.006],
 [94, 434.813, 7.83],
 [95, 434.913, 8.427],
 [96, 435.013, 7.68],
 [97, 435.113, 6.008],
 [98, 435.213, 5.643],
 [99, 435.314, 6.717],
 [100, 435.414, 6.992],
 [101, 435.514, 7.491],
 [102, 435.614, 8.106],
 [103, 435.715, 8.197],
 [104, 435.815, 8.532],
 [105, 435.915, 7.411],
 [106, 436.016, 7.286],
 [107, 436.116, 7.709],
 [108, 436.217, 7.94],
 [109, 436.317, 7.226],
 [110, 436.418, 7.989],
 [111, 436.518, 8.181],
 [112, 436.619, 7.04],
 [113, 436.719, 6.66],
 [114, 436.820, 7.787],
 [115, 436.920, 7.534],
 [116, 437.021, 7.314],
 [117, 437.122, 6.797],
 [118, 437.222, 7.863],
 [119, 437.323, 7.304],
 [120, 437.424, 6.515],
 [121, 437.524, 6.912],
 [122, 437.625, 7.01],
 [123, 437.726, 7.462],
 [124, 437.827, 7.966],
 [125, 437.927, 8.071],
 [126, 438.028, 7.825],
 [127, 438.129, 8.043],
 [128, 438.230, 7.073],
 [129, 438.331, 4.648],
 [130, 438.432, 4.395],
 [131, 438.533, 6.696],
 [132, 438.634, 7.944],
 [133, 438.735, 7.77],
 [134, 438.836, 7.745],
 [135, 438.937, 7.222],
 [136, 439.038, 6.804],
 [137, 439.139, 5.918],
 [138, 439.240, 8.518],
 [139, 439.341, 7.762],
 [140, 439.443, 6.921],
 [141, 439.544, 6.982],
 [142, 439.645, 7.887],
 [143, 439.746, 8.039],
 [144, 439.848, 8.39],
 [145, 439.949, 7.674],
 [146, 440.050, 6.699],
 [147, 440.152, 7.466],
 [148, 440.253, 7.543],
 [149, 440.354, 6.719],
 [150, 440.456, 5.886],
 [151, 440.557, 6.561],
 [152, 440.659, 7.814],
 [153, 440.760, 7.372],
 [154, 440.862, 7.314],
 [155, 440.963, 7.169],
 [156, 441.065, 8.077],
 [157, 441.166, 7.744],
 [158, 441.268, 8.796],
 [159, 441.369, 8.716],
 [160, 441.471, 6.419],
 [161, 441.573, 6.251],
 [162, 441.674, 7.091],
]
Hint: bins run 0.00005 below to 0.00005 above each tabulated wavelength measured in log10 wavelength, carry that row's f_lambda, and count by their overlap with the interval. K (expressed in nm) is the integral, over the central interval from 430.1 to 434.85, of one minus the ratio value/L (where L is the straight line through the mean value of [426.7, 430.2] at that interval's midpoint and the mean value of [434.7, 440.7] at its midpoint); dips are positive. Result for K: 0.282 nm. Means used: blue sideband 6.61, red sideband 7.3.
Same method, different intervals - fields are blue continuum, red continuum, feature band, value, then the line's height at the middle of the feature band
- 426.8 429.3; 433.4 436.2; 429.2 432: 0.26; 6.83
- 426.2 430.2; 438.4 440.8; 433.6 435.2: 0.16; 7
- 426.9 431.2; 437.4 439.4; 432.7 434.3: 0.00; 6.67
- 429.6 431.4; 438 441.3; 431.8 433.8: -0.44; 5.89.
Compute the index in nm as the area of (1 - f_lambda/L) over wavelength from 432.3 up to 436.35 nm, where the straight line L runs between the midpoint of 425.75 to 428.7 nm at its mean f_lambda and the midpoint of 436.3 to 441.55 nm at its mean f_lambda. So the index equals 0.18 nm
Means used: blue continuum 6.99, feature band 6.87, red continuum 7.31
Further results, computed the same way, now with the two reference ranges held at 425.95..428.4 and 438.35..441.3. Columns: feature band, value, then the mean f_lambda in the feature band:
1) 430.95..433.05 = 0.03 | 7.01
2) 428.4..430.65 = 0.32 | 6.07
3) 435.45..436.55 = -0.09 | 7.81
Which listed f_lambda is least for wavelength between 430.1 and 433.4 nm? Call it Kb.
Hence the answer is 4.131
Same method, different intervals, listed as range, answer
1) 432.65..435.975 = 4.137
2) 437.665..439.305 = 4.395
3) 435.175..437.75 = 5.643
